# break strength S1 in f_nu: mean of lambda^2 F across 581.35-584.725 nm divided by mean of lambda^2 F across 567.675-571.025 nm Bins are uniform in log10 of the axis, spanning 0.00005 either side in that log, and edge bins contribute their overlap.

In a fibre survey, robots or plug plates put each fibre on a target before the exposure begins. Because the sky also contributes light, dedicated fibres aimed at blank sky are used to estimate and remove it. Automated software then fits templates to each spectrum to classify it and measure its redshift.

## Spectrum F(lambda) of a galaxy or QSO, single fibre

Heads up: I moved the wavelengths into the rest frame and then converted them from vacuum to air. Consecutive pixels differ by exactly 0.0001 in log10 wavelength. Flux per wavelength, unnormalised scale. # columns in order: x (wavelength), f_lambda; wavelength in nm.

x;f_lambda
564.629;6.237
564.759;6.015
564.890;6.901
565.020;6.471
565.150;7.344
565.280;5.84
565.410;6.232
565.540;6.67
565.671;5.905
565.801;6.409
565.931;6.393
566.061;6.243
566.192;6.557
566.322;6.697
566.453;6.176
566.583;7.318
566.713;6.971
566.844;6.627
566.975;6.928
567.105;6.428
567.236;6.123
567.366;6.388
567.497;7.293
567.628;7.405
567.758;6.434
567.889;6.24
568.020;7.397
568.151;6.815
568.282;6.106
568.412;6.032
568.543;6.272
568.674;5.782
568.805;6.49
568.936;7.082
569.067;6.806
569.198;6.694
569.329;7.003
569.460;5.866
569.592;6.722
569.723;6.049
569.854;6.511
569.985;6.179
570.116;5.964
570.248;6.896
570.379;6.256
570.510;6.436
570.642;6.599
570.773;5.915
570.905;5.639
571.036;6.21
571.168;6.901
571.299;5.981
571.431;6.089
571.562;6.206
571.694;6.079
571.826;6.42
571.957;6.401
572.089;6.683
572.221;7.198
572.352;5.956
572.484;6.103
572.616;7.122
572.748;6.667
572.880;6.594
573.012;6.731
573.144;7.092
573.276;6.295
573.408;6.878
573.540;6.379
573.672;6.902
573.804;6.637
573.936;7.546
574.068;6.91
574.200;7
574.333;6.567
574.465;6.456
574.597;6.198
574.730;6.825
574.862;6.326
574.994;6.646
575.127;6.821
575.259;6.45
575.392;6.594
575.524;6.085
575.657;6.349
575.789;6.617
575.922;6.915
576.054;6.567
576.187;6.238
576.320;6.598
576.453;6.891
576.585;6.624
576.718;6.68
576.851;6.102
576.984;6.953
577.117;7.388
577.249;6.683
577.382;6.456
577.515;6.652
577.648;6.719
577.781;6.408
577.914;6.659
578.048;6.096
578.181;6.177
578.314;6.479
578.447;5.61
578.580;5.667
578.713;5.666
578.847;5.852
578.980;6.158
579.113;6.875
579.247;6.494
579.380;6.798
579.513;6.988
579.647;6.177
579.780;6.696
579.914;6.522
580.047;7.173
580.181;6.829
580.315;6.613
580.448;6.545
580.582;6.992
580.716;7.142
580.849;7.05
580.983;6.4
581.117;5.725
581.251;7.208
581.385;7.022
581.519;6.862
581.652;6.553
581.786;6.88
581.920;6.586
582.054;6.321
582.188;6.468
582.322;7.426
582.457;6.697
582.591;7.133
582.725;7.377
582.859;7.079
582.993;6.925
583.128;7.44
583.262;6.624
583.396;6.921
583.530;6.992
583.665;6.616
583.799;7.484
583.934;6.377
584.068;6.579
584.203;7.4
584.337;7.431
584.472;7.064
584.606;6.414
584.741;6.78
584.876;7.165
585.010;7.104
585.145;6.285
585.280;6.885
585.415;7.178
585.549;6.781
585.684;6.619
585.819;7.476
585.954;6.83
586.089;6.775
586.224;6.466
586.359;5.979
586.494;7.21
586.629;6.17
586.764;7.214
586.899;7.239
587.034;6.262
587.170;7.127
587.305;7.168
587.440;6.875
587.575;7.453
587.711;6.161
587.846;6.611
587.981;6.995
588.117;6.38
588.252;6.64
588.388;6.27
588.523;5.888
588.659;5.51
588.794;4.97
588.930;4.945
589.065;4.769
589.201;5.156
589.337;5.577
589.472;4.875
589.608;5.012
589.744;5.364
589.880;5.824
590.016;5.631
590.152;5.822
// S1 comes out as 1.13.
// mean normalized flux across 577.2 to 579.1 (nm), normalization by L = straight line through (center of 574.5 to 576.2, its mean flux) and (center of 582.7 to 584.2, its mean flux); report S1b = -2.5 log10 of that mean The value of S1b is 0.07 mag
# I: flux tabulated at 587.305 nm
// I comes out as 7.168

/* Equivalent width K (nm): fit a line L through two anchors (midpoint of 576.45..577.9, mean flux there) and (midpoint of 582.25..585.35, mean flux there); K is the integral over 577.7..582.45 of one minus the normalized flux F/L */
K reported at 0.179 nm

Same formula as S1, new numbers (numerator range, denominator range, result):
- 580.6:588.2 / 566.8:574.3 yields 1.10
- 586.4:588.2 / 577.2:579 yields 1.13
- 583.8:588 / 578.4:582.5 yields 1.06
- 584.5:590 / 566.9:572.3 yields 1.05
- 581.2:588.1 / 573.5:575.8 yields 1.07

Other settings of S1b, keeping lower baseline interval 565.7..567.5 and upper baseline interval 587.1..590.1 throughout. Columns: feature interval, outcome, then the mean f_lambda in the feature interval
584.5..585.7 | -0.13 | 6.82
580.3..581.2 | -0.08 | 6.65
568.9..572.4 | 0.01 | 6.39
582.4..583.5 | -0.15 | 7.03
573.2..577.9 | -0.05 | 6.64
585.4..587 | -0.13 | 6.81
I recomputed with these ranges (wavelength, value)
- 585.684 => 6.619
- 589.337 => 5.577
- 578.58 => 5.667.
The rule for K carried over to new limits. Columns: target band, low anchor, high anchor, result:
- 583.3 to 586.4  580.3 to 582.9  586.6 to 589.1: -0.13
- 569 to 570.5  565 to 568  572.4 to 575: 0.04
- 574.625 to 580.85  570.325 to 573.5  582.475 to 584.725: 0.15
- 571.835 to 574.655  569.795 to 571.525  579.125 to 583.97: -0.12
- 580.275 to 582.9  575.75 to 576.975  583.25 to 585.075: 0.01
